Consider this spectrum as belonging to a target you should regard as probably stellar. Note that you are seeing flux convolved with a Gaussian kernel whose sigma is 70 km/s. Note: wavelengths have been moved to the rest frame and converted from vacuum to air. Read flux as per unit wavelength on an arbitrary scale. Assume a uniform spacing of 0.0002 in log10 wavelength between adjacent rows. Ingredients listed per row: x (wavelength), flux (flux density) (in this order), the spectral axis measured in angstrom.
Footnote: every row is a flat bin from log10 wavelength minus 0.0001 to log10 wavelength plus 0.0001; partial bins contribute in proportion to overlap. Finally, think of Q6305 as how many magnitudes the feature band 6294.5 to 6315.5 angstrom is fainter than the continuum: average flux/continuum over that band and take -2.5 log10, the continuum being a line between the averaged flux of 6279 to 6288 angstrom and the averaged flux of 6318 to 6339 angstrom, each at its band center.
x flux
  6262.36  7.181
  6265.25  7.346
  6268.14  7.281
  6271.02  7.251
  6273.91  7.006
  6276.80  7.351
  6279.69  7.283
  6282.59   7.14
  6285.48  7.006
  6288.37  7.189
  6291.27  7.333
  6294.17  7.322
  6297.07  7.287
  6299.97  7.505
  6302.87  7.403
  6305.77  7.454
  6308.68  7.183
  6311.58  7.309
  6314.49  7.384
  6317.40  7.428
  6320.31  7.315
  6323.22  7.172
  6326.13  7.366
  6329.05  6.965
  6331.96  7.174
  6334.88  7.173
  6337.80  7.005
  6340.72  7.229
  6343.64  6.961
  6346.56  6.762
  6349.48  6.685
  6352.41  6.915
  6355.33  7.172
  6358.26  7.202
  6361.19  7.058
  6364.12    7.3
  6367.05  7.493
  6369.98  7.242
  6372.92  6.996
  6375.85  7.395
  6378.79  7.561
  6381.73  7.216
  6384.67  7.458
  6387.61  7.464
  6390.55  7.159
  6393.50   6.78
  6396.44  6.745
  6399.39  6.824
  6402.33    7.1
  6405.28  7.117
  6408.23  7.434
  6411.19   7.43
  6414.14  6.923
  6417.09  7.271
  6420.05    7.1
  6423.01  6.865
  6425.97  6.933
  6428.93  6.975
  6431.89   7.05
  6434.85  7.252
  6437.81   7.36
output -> -0.03 mag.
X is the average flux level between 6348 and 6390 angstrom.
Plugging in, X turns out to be 7.22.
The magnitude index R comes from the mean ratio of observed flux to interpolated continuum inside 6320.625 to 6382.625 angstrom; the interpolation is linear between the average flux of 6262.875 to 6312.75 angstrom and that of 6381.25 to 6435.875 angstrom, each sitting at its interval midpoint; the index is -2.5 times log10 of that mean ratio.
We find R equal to 0.01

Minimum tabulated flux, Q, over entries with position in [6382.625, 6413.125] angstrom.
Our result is 6.745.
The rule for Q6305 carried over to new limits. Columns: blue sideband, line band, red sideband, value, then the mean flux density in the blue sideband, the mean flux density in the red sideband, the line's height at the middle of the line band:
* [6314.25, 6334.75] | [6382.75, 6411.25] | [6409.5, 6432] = -0.004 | 7.24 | 7.07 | 7.11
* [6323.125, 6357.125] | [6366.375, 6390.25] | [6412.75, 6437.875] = -0.043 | 7.04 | 7.07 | 7.05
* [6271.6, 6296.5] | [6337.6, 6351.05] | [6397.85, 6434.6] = 0.036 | 7.21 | 7.09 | 7.15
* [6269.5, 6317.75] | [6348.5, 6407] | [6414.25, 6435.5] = -0.003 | 7.28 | 7.05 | 7.13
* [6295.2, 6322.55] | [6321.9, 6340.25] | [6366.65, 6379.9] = 0.030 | 7.36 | 7.32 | 7.34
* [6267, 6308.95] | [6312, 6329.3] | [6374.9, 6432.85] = -0.009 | 7.27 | 7.14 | 7.23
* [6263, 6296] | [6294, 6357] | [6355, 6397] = 0.006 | 7.23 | 7.23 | 7.23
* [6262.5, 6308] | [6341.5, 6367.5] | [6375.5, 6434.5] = 0.022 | 7.27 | 7.14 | 7.19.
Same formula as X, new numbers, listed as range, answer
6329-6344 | 7.1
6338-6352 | 6.92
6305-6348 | 7.19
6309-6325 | 7.32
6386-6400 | 7.01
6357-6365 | 7.18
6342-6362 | 6.97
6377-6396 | 7.24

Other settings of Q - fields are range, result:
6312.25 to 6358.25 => 6.685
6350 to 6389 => 6.915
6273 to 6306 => 7.006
